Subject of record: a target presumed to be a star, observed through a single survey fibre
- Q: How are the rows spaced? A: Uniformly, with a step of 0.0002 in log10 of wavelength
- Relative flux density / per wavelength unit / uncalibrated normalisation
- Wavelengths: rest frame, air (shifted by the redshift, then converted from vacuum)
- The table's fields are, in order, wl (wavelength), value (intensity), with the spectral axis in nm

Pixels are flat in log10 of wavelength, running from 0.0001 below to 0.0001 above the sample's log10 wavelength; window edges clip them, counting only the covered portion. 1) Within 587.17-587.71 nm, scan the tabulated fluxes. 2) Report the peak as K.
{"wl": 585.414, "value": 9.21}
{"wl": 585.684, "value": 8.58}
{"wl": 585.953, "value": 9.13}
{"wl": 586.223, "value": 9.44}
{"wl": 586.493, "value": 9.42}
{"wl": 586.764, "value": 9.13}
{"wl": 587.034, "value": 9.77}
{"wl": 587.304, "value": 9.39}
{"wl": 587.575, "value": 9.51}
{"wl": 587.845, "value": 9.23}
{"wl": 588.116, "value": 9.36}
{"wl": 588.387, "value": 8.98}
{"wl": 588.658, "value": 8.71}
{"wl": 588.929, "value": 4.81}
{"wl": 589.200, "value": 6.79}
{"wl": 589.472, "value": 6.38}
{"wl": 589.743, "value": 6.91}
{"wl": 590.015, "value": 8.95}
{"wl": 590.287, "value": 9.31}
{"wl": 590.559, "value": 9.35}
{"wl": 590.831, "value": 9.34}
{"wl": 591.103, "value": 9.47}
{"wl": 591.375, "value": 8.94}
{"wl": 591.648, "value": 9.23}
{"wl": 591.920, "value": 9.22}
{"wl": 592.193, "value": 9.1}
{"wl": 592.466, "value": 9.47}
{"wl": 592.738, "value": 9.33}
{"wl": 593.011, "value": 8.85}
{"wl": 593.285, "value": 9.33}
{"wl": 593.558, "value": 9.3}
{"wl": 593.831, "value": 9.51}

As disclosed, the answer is 9.51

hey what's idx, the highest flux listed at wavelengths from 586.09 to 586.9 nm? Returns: 9.44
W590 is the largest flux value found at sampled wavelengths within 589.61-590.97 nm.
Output 9.35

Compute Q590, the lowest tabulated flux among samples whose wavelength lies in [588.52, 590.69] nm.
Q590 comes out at 4.81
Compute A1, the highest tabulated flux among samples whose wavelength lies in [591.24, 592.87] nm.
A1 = 9.47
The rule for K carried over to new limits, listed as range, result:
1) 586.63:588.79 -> 9.77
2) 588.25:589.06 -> 8.98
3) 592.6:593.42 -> 9.33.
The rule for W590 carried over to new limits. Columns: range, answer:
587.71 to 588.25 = 9.36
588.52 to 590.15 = 8.95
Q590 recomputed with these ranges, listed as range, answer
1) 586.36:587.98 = 9.13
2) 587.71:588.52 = 8.98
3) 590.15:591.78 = 8.94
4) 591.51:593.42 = 8.85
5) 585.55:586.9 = 8.58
